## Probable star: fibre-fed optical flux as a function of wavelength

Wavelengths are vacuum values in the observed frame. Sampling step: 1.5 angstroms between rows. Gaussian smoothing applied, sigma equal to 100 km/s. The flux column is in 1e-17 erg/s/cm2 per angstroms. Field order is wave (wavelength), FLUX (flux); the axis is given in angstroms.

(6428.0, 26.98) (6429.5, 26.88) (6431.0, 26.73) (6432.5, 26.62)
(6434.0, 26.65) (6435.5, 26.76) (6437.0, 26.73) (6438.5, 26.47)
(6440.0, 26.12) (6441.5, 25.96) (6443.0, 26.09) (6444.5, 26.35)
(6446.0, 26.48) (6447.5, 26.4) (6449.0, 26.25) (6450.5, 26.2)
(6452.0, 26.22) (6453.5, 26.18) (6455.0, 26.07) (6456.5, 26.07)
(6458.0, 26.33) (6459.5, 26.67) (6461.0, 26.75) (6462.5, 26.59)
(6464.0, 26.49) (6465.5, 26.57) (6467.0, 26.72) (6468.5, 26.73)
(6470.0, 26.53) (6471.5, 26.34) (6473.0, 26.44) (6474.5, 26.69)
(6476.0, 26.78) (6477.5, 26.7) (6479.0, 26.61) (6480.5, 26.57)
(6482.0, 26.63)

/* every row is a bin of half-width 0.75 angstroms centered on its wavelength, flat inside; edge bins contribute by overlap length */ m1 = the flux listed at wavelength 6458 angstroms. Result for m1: 26.33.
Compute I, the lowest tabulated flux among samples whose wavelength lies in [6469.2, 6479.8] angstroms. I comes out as 26.34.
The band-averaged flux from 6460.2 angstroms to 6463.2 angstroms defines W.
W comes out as 26.7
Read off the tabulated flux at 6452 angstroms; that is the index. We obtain 26.22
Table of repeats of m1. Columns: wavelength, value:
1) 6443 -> 26.09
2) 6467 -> 26.72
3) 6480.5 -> 26.57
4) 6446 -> 26.48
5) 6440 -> 26.12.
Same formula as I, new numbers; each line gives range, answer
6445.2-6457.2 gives 26.07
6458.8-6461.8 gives 26.67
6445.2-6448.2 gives 26.4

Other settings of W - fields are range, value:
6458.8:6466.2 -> 26.6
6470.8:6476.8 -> 26.6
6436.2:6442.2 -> 26.3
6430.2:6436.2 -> 26.7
